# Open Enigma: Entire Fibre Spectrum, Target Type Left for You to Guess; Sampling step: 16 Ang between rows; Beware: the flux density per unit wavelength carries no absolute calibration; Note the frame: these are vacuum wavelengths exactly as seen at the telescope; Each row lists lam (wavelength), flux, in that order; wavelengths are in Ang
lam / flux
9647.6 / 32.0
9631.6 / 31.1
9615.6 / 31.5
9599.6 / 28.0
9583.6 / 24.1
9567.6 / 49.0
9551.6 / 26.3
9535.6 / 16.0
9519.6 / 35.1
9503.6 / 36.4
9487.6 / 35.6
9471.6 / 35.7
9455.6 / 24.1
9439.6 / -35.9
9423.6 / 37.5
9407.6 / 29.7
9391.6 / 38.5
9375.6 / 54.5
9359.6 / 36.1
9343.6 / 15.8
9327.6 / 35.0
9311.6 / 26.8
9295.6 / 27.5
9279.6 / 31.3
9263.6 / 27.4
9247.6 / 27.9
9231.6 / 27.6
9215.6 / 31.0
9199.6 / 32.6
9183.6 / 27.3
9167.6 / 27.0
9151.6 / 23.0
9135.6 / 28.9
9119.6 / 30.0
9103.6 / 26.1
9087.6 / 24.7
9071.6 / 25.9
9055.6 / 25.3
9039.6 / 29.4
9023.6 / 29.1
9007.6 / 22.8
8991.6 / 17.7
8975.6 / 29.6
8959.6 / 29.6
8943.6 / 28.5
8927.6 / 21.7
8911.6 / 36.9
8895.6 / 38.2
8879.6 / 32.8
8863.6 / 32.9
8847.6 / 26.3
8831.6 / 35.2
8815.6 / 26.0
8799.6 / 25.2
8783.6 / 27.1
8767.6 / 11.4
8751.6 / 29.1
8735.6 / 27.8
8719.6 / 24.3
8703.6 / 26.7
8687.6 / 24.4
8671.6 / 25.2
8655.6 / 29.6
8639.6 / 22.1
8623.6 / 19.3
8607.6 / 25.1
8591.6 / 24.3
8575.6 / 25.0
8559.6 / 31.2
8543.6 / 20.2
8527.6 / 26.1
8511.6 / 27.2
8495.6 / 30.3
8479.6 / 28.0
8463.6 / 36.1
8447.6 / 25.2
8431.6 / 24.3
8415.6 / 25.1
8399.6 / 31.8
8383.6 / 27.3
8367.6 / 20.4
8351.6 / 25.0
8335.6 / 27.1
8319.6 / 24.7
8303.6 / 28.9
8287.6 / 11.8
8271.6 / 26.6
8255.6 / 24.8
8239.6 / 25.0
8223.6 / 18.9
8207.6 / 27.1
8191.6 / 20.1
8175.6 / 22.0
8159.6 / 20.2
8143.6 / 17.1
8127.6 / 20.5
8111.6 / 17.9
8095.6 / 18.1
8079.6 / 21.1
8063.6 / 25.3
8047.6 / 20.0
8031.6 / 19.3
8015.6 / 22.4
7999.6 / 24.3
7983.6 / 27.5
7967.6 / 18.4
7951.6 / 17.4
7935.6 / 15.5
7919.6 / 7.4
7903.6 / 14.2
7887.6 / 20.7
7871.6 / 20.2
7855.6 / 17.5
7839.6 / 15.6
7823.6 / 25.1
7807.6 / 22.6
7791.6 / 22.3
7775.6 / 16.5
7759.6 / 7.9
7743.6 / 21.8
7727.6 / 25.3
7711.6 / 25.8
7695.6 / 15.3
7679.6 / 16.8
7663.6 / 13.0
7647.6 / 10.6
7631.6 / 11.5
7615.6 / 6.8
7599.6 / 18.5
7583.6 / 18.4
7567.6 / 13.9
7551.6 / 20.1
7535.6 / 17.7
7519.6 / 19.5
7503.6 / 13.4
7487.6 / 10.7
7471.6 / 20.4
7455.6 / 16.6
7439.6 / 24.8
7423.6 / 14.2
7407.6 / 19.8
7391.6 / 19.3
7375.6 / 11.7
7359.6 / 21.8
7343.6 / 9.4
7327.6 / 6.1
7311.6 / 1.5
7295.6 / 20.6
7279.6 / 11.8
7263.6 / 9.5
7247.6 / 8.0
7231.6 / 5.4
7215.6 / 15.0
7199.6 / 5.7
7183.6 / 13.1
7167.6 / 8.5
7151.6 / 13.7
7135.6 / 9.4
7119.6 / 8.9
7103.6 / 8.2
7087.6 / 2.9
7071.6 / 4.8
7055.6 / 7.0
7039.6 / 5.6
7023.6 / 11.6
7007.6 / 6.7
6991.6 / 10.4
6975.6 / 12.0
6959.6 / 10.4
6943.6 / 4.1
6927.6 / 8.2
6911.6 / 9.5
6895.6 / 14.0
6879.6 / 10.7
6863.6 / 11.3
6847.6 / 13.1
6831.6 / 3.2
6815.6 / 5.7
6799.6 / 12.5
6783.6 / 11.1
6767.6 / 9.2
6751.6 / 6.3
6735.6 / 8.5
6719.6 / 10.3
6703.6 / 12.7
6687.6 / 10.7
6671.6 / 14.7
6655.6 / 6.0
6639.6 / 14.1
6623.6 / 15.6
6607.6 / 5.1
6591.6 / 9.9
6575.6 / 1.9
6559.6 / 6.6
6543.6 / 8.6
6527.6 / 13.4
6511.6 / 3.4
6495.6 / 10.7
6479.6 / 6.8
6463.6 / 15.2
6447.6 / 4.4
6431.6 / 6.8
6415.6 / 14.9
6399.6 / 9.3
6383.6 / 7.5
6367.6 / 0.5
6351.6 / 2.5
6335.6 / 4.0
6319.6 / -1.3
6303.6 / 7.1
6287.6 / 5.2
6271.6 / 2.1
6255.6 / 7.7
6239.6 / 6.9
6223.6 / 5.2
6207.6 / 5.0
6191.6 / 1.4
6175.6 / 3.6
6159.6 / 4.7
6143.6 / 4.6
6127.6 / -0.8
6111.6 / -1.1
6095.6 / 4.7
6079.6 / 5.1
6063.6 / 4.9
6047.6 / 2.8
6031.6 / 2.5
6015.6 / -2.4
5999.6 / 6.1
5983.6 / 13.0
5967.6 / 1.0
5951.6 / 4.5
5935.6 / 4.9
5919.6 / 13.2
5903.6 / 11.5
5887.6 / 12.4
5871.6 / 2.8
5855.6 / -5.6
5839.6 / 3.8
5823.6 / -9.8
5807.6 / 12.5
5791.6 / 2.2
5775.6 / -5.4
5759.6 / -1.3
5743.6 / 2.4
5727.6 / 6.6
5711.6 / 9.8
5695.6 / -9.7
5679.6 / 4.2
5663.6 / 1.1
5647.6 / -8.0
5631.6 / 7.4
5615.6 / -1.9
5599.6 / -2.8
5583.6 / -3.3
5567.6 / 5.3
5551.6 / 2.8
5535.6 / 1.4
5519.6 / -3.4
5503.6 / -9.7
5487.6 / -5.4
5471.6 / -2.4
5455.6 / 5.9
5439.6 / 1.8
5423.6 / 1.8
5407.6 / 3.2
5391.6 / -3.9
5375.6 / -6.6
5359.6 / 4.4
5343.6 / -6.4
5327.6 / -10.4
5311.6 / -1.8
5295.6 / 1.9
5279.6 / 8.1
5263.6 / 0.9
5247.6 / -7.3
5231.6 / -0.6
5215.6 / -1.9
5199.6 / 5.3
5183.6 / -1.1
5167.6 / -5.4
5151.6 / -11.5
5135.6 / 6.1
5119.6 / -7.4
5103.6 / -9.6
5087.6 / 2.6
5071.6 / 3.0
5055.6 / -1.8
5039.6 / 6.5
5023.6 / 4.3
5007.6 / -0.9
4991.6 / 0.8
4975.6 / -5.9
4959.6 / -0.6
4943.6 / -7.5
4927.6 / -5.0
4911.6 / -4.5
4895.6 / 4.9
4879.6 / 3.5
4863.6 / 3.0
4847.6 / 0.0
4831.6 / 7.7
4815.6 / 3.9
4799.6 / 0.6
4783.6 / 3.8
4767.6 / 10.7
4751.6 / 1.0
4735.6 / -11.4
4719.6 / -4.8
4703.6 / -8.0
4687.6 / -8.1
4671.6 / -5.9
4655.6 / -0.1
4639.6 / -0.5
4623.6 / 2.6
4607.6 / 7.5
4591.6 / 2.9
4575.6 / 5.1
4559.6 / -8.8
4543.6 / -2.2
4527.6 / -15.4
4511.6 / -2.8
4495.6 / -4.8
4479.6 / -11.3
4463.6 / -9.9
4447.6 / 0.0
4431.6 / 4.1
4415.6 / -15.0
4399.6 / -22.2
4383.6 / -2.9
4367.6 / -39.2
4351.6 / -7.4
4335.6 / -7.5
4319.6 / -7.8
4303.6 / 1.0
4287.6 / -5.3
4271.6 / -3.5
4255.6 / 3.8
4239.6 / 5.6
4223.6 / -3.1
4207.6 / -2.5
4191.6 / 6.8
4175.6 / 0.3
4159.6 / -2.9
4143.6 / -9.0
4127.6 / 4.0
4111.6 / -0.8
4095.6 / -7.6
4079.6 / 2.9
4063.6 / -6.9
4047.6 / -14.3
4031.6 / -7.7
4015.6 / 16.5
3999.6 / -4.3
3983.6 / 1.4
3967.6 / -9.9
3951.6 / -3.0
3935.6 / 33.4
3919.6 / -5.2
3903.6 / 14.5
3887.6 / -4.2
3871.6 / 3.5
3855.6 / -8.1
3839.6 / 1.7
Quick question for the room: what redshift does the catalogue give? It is 0.843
